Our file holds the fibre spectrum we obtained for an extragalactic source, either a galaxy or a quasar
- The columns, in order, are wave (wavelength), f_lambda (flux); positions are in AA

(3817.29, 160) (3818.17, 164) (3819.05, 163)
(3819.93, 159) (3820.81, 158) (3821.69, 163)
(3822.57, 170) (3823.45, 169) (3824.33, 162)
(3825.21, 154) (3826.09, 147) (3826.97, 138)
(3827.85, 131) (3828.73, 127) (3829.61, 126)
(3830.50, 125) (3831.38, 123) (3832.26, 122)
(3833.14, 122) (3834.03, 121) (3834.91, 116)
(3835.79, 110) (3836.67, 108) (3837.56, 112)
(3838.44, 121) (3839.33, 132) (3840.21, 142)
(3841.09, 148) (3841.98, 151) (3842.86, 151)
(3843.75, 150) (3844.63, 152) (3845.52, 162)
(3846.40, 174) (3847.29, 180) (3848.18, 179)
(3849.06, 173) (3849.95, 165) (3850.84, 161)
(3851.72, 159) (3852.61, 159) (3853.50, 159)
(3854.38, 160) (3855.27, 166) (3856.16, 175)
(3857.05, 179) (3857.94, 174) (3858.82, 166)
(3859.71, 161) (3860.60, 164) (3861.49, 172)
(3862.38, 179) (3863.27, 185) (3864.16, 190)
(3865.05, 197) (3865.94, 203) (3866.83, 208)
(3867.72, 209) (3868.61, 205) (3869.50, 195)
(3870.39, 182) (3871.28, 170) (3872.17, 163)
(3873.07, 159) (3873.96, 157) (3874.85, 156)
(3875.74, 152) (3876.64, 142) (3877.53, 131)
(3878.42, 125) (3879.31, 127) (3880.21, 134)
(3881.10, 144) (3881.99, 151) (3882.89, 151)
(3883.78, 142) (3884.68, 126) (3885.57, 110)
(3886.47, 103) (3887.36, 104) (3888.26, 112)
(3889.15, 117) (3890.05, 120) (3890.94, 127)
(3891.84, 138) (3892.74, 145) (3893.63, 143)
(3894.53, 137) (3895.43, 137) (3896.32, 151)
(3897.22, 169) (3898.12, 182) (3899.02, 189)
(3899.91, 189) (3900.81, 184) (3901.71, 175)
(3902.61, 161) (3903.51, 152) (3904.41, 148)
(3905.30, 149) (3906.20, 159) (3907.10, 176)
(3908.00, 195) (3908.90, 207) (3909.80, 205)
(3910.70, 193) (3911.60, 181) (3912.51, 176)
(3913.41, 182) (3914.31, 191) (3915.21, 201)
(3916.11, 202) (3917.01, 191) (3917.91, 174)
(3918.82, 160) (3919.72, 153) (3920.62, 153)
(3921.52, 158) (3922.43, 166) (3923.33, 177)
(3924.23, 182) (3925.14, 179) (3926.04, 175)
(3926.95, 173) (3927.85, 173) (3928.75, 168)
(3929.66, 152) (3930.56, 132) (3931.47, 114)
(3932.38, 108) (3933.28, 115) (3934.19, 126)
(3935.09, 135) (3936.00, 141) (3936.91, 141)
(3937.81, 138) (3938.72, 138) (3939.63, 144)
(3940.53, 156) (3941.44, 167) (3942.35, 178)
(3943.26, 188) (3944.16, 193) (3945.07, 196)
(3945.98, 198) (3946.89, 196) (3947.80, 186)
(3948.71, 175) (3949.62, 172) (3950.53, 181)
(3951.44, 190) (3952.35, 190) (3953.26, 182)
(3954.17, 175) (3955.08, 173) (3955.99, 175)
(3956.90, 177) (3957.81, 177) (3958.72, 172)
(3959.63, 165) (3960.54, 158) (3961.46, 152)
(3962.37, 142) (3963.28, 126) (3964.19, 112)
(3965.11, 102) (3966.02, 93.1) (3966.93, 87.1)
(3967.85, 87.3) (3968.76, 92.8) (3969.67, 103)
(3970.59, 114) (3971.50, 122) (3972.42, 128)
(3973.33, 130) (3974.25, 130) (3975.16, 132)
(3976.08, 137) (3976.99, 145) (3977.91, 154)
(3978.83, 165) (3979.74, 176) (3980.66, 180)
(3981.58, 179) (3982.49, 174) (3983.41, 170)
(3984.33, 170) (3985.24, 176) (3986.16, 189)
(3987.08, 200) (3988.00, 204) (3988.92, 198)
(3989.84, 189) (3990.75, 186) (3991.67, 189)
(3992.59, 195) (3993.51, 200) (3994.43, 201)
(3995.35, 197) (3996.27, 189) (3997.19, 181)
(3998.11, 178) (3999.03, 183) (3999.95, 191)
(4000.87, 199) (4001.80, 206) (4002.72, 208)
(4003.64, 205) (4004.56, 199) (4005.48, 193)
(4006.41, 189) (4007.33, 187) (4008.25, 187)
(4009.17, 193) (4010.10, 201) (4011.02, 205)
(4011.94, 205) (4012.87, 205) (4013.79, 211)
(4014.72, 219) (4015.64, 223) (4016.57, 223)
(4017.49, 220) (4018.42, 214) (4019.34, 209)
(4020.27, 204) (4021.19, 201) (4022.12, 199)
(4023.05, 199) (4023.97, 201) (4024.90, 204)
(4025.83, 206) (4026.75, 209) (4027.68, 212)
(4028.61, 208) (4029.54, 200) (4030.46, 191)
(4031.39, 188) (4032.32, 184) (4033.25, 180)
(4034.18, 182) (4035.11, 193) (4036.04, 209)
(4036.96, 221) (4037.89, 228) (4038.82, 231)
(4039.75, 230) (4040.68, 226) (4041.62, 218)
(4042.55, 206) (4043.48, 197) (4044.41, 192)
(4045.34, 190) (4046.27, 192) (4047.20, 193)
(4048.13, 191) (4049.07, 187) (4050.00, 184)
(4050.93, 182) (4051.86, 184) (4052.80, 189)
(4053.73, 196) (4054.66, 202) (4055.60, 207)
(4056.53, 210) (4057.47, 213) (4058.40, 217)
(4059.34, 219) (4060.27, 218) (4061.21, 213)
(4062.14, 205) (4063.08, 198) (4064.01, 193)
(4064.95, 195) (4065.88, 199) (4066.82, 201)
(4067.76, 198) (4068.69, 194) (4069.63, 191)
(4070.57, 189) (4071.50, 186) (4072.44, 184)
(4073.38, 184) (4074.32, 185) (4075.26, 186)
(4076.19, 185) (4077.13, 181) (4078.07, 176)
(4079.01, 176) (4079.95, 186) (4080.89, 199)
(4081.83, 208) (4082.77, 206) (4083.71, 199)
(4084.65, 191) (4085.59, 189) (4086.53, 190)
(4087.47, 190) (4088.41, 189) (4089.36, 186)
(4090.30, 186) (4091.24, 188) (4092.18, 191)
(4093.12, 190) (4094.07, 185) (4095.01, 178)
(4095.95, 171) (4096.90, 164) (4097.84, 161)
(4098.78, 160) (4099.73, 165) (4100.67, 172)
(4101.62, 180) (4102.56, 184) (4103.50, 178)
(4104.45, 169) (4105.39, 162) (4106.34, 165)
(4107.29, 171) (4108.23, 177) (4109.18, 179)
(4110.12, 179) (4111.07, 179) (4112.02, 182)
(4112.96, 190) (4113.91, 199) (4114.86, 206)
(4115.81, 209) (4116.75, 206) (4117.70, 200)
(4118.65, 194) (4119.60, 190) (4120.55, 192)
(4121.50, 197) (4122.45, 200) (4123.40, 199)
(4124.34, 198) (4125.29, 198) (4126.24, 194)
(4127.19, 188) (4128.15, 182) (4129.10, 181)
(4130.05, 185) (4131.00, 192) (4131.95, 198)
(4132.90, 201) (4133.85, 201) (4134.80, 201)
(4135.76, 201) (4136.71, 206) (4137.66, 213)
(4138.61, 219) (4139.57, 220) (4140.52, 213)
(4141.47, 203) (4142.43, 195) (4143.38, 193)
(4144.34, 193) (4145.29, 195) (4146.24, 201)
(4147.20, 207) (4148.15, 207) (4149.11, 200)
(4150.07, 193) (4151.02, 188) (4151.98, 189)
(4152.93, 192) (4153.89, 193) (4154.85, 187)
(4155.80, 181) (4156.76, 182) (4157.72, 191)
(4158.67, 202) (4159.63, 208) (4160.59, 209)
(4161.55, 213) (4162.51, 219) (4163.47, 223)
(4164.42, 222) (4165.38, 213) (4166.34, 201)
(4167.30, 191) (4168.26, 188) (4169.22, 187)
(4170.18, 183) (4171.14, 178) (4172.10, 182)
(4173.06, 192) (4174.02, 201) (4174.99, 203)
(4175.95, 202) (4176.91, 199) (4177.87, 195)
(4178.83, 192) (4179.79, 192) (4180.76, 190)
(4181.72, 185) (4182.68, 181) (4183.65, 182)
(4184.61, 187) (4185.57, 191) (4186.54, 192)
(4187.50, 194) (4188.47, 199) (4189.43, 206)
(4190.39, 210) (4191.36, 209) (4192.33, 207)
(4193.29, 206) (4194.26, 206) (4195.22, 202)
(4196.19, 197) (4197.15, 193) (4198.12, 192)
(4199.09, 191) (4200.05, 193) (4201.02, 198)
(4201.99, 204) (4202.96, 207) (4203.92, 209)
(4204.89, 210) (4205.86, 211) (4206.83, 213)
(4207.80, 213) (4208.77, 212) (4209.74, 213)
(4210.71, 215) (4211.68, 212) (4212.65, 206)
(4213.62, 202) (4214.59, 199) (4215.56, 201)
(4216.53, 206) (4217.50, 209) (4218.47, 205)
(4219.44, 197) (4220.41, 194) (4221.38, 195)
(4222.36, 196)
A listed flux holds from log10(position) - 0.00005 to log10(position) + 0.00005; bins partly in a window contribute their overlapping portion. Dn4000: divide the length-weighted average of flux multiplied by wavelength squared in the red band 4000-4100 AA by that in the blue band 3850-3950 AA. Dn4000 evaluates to 1.3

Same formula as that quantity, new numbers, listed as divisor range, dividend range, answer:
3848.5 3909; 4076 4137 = 1.32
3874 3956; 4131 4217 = 1.42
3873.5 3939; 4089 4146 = 1.36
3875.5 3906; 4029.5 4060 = 1.52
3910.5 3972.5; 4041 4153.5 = 1.32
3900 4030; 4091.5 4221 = 1.24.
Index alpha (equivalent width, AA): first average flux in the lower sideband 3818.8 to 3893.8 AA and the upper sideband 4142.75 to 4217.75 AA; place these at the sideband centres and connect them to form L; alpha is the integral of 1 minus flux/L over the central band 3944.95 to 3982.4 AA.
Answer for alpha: 3.44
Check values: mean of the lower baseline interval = 151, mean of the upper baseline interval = 199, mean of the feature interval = 152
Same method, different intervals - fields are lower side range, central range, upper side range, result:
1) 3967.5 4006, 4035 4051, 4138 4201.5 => -2.3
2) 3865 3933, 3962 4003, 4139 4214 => 3.0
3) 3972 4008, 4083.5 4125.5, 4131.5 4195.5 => 1.6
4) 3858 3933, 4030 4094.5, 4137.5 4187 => -4.3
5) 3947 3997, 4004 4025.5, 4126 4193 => -4.4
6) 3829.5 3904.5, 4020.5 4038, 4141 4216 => -2.3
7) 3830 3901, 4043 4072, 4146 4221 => -2.7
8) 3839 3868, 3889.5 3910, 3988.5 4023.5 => 1.9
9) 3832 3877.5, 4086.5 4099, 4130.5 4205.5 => 0.6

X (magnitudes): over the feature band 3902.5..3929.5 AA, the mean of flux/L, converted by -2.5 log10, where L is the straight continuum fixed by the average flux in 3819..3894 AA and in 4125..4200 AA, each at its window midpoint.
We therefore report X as -0.10 mag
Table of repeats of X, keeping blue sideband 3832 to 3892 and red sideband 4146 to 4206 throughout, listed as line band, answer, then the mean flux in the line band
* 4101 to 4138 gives 0.00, 190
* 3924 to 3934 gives 0.08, 150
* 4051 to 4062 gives -0.14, 205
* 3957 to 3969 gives 0.27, 130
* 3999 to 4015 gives -0.15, 199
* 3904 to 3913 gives -0.13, 179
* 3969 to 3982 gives 0.19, 142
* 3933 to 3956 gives -0.02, 168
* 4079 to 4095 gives -0.04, 191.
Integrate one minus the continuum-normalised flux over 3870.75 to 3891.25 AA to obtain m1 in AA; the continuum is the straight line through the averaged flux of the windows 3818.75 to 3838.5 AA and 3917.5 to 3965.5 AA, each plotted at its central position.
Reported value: 1.65 AA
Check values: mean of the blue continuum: 137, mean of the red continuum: 161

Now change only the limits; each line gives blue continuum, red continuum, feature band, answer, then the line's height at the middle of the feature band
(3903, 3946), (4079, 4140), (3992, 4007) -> -1.7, 175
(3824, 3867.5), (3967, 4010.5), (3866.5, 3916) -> 0.2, 160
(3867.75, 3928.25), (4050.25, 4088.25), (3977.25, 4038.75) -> -4.4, 183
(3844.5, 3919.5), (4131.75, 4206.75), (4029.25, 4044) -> -1.8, 183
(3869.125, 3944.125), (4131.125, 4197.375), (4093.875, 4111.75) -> 1.5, 188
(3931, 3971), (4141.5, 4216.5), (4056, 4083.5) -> -3.2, 176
